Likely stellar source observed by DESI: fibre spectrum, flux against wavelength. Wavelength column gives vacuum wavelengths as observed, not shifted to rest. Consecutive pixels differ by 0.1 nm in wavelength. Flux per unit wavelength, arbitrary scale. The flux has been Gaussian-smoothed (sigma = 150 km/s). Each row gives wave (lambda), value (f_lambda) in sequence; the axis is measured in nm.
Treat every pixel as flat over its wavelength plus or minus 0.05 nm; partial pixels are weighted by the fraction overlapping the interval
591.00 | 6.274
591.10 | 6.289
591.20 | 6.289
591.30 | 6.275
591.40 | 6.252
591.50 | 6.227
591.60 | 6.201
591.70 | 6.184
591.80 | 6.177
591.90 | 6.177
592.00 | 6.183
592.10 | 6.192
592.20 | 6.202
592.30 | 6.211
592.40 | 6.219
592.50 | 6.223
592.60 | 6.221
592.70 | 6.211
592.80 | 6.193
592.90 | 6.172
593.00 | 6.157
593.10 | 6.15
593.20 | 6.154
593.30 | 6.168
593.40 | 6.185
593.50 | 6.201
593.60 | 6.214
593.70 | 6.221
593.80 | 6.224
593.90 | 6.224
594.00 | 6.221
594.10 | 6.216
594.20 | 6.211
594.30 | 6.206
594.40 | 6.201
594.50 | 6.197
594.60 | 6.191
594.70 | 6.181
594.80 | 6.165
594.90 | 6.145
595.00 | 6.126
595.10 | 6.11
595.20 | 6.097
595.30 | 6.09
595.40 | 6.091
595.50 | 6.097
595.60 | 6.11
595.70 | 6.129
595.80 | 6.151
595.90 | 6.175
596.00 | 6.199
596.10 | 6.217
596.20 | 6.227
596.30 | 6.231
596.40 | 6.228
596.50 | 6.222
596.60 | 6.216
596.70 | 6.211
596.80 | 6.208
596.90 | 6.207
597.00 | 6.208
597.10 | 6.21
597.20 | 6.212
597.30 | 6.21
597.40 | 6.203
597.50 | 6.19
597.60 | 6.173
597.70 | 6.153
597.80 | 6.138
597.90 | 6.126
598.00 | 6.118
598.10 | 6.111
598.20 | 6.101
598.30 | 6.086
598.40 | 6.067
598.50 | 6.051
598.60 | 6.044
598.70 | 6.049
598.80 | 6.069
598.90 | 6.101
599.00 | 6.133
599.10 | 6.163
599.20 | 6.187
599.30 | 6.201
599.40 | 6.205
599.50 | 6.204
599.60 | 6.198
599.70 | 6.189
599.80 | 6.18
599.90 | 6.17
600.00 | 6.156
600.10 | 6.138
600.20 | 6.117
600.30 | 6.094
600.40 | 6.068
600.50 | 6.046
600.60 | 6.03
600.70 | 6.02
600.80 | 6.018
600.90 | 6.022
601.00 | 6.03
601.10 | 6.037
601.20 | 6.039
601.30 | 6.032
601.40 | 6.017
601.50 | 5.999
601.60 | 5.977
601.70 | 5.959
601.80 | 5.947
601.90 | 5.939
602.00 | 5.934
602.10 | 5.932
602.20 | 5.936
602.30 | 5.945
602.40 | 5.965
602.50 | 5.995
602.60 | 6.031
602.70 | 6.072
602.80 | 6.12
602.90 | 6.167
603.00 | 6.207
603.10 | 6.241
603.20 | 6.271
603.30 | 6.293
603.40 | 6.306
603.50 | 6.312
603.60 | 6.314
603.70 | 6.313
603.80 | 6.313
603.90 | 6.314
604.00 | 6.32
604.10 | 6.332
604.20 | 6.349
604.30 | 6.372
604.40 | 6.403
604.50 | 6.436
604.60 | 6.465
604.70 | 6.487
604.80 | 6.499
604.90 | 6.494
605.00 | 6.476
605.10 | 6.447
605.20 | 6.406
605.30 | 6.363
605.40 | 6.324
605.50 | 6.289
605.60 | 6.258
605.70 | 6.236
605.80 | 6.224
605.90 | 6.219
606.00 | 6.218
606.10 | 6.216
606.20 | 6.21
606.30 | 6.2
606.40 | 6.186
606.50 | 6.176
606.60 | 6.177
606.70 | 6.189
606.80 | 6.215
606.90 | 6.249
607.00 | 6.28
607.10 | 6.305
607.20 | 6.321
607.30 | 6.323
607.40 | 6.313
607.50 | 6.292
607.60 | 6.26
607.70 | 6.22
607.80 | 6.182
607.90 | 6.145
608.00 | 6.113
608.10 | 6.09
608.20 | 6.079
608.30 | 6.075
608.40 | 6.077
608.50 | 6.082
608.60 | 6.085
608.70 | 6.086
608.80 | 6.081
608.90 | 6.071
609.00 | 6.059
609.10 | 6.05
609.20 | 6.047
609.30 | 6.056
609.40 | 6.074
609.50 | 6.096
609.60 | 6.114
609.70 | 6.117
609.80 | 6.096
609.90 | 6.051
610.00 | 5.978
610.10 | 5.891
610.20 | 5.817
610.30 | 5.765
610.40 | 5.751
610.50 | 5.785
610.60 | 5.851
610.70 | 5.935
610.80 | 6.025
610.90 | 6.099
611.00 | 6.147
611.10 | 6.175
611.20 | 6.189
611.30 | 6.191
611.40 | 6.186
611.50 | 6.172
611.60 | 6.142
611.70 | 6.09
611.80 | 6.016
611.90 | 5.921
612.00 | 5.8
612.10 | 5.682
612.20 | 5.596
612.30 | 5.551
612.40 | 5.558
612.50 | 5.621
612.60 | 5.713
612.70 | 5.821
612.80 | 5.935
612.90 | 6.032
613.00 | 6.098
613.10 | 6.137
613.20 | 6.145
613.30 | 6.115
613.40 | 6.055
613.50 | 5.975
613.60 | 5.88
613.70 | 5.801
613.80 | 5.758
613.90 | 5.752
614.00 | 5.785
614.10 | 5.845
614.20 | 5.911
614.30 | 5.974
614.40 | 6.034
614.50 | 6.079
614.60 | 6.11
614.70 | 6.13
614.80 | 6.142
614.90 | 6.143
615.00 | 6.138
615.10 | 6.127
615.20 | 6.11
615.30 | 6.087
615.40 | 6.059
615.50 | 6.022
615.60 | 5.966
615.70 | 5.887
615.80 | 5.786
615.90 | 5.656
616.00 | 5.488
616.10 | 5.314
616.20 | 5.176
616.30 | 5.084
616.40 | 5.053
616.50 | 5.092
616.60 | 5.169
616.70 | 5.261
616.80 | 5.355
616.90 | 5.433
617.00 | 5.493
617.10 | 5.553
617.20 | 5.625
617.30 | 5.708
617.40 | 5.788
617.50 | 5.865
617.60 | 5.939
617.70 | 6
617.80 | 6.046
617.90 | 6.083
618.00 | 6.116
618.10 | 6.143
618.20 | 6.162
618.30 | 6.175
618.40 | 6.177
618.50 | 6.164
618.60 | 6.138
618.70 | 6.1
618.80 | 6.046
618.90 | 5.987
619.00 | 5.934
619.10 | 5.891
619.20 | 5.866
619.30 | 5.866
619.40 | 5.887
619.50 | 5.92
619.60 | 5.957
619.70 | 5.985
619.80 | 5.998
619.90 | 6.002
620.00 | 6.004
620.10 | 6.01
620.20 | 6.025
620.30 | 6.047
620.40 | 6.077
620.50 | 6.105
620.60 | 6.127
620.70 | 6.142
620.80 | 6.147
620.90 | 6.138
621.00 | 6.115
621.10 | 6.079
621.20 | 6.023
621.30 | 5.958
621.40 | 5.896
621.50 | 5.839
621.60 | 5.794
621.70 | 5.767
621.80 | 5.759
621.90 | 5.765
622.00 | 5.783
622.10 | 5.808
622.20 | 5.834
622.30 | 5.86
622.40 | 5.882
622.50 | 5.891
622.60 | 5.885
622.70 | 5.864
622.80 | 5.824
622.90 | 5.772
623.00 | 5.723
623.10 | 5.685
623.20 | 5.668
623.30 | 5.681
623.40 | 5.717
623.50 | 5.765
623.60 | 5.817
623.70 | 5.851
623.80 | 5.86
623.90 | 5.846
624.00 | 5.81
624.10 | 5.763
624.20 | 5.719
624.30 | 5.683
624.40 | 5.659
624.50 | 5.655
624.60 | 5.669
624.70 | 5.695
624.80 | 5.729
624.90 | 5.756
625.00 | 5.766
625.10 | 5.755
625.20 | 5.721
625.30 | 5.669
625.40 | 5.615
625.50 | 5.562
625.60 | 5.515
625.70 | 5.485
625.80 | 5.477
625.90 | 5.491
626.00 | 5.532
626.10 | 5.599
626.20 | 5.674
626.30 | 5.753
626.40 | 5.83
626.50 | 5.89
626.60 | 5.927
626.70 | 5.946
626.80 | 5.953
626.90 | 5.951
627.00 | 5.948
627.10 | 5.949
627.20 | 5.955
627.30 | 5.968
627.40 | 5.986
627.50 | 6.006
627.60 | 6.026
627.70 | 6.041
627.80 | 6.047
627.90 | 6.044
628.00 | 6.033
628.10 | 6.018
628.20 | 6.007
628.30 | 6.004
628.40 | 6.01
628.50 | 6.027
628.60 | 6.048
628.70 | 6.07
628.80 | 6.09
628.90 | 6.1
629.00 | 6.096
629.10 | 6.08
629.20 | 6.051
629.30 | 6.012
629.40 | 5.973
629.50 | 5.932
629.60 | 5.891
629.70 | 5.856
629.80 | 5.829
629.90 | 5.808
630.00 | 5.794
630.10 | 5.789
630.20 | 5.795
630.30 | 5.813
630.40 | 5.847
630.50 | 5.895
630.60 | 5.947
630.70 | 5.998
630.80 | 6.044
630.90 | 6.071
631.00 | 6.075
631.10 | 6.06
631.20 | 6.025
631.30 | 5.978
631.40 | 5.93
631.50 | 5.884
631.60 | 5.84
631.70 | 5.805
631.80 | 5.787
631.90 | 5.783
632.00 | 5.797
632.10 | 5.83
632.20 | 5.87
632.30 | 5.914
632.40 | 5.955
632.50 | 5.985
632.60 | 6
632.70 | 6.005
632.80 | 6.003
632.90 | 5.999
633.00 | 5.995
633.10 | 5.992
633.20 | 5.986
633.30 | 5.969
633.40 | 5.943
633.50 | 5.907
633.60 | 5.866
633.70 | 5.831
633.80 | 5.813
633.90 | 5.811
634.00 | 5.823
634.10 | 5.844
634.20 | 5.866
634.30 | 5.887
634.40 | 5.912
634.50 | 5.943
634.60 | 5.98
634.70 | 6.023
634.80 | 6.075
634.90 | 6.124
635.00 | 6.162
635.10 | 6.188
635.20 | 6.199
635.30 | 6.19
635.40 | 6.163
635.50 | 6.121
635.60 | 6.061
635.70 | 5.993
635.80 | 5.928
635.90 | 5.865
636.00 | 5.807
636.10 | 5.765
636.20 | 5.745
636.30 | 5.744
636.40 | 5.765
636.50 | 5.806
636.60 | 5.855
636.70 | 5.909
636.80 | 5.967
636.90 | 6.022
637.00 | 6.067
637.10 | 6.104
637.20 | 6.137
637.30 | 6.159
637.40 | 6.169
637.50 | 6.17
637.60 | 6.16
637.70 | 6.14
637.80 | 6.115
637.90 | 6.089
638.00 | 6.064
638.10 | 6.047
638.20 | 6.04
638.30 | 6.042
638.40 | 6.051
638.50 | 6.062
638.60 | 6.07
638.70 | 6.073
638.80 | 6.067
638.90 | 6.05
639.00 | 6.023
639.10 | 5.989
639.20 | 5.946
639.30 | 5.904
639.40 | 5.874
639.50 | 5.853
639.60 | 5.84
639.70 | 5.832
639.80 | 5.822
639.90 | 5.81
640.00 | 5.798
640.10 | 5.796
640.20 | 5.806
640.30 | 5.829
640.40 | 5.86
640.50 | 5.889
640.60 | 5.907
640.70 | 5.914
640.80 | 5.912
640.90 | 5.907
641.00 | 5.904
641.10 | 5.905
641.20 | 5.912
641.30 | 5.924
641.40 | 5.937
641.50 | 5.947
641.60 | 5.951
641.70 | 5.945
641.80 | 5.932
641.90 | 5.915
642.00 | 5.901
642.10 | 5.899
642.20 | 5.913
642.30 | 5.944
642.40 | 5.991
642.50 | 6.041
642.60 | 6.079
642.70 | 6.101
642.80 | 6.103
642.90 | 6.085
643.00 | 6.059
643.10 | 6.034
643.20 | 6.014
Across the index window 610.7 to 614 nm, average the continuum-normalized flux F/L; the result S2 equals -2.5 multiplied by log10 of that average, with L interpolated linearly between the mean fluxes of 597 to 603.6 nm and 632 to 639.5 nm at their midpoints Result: 0.021 mag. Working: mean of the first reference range 6.1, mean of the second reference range 5.98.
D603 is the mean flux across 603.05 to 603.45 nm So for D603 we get 6.28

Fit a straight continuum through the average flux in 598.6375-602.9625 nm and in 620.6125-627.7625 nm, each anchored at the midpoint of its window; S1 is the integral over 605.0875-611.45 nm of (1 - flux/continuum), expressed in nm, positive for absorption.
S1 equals -0.16 nm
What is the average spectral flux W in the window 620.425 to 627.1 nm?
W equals 5.8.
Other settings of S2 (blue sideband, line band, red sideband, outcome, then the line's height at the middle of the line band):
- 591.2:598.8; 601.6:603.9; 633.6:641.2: 0.00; 6.14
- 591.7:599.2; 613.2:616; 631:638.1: 0.02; 6.07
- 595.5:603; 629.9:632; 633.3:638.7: 0.02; 6.01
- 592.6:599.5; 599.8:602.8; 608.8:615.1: 0.01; 6.1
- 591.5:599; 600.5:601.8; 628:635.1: 0.02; 6.13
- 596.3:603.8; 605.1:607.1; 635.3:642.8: -0.03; 6.1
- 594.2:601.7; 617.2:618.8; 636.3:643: 0.00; 6.05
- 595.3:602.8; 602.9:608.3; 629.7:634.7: -0.04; 6.07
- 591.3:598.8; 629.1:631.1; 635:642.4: 0.02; 6.01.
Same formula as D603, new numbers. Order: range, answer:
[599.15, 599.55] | 6.2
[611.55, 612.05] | 5.99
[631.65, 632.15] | 5.8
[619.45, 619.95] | 5.97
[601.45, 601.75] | 5.98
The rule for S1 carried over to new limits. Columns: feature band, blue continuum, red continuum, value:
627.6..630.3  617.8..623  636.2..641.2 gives 0.00 nm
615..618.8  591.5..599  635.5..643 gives 0.18 nm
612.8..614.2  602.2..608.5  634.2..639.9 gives 0.05 nm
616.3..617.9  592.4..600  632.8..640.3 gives 0.13 nm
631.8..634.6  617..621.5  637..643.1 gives 0.04 nm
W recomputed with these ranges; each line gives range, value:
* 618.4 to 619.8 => 5.99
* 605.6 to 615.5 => 6.05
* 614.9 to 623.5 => 5.85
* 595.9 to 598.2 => 6.19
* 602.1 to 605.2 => 6.27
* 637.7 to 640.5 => 5.96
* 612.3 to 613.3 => 5.89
